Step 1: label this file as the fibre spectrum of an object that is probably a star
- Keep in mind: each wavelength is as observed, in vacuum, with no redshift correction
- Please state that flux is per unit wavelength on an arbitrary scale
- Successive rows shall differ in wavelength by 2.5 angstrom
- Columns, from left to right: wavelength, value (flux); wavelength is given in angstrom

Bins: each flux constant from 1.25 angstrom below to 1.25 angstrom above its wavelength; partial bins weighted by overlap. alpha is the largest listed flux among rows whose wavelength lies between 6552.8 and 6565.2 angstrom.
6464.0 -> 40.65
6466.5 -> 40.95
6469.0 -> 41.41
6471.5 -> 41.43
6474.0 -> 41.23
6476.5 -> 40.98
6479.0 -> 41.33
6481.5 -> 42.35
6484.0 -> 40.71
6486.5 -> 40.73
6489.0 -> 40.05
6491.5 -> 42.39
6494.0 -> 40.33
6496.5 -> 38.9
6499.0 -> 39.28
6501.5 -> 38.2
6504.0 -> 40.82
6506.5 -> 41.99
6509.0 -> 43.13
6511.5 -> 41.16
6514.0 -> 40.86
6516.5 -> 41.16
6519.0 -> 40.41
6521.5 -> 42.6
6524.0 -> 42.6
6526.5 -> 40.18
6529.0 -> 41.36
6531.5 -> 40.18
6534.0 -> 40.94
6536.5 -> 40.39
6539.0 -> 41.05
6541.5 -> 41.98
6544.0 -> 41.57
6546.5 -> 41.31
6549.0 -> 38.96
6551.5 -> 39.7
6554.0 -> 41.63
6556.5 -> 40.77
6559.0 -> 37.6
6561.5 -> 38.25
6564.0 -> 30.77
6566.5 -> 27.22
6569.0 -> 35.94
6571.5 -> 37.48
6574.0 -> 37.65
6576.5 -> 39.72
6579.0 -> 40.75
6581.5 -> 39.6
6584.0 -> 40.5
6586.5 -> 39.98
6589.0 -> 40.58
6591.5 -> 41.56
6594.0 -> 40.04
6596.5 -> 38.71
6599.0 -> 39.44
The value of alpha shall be 41.63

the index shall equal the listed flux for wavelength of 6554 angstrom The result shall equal 41.63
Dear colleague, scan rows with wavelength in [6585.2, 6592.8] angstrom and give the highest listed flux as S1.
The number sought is 41.56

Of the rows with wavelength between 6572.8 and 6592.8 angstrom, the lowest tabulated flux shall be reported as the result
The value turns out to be 37.65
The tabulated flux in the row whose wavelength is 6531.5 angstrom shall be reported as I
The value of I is 40.18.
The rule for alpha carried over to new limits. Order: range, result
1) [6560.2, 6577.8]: 39.72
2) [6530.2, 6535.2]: 40.94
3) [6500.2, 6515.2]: 43.13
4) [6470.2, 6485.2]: 42.35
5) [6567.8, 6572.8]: 37.48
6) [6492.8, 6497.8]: 40.33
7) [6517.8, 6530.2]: 42.6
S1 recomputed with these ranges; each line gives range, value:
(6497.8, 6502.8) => 39.28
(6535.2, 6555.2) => 41.98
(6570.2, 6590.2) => 40.75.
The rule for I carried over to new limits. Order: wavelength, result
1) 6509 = 43.13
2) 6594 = 40.04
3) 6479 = 41.33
